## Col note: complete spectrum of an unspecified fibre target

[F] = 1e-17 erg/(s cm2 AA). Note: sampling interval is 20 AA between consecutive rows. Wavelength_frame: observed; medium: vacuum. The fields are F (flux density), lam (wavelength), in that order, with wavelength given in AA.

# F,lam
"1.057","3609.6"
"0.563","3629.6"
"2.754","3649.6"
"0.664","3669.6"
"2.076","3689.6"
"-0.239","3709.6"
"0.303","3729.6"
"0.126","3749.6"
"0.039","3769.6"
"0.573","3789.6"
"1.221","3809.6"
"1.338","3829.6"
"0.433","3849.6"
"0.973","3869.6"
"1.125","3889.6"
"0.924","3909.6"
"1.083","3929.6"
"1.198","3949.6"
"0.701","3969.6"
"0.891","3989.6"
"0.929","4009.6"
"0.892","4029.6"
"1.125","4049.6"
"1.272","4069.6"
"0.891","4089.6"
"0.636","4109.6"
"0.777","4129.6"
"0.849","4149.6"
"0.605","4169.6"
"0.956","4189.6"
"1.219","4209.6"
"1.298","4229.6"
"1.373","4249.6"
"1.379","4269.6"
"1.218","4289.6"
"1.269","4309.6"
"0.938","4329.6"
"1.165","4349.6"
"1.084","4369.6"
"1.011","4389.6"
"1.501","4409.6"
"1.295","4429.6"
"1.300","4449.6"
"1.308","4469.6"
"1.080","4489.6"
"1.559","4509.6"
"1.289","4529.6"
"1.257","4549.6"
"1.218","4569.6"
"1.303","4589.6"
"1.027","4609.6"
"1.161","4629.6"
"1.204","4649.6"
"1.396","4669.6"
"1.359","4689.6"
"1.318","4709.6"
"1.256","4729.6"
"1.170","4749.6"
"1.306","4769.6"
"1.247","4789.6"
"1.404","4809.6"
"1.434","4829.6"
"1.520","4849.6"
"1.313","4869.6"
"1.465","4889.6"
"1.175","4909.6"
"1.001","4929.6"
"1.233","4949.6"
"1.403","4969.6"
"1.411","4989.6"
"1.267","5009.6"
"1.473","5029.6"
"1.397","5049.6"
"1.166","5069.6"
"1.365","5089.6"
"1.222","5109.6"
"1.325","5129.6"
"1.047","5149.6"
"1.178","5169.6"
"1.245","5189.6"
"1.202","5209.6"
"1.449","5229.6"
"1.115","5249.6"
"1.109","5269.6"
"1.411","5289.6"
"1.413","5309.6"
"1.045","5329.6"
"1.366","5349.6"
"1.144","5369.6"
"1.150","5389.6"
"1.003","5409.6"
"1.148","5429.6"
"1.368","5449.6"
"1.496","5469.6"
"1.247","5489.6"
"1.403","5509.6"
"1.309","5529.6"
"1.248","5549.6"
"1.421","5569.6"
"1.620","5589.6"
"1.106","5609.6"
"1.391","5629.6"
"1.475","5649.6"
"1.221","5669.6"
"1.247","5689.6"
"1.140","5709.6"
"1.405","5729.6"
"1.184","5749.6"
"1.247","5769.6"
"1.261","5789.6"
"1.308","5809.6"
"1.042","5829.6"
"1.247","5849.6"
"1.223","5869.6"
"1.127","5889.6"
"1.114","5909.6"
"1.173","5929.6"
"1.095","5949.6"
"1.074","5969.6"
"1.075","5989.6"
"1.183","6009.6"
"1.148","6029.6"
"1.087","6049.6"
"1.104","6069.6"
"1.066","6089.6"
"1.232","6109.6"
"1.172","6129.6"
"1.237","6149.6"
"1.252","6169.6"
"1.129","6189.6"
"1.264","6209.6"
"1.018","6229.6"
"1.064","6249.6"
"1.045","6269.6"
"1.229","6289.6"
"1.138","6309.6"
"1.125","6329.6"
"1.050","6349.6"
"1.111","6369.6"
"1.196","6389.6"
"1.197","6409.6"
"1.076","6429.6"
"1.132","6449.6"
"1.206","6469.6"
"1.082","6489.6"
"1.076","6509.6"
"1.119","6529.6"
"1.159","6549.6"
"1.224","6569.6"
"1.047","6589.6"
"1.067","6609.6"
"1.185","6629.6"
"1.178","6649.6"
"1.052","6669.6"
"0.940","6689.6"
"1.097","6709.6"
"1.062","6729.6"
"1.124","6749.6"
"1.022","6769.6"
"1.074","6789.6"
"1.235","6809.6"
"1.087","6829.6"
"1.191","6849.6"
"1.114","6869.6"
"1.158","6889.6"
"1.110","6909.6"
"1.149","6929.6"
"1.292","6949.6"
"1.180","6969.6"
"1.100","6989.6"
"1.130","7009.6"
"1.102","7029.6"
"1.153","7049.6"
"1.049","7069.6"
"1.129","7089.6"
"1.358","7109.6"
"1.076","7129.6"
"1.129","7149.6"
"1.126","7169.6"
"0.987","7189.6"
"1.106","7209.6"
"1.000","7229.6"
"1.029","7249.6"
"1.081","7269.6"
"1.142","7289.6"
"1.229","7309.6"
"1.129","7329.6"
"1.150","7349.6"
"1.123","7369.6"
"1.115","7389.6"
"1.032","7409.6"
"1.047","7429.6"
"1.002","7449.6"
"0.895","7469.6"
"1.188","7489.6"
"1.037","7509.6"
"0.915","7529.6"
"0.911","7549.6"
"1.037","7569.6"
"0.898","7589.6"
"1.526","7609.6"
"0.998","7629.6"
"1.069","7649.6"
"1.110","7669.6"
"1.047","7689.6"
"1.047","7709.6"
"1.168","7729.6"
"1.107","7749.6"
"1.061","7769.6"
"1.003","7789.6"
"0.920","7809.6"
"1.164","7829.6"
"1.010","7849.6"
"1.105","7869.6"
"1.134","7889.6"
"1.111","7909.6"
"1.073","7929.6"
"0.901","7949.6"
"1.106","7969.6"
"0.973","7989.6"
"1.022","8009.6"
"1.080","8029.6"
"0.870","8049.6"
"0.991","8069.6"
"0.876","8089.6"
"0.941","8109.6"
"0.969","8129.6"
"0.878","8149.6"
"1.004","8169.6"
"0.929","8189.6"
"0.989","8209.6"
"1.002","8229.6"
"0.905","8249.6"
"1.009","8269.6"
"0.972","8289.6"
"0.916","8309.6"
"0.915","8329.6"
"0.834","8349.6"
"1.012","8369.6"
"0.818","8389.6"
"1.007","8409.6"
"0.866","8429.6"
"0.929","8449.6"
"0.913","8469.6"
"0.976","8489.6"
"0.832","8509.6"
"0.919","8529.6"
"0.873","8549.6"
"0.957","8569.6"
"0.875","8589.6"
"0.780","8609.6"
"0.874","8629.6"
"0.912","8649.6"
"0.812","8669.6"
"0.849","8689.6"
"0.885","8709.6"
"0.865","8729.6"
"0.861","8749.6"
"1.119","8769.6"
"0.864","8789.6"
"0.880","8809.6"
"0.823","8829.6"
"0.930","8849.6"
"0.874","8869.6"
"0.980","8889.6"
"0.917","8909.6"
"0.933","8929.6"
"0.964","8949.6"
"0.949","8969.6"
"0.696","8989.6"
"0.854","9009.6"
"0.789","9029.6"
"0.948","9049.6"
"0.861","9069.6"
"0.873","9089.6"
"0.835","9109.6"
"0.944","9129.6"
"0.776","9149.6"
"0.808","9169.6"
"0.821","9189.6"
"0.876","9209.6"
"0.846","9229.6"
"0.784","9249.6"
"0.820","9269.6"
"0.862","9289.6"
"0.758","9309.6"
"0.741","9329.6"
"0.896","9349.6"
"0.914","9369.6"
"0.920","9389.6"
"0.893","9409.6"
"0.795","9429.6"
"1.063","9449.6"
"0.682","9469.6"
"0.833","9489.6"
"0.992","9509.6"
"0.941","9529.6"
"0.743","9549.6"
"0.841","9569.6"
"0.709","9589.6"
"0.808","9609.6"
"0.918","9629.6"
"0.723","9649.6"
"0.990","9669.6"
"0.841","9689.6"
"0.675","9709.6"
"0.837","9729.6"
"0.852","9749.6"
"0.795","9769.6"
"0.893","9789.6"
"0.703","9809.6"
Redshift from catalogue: 0.057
